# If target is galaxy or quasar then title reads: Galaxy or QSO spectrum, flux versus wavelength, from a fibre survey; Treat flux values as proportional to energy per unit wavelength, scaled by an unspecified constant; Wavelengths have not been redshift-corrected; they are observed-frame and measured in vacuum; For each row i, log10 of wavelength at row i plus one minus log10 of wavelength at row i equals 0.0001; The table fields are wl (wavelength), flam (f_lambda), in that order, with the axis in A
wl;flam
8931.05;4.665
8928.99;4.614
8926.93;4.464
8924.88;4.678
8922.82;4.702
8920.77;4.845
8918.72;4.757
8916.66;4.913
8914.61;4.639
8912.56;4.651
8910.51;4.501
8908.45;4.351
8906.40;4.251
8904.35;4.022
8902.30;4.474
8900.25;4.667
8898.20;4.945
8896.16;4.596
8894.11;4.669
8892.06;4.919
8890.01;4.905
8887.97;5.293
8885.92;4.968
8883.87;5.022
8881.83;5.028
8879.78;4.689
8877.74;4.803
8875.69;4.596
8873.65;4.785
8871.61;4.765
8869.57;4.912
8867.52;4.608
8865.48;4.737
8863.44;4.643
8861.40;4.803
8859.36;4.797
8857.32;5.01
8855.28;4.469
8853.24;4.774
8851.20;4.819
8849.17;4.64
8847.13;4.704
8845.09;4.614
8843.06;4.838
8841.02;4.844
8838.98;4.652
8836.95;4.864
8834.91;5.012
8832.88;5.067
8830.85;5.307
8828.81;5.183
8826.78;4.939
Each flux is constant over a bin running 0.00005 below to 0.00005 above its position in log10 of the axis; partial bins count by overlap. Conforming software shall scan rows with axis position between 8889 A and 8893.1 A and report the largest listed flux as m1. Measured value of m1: 4.919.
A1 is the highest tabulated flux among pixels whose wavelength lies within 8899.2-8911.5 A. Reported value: 4.667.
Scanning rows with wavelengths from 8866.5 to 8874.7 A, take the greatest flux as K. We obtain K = 4.912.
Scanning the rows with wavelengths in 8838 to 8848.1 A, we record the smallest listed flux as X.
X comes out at 4.614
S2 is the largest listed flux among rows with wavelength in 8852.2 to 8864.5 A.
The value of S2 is 5.01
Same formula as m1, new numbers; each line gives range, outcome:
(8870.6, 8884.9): 5.028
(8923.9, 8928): 4.678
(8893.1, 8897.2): 4.669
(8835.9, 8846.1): 4.864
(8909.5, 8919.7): 4.913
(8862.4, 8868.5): 4.737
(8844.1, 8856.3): 4.819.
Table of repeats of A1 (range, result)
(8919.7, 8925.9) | 4.845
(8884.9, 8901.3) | 5.293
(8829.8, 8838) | 5.307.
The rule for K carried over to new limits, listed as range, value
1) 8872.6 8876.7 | 4.785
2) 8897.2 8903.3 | 4.945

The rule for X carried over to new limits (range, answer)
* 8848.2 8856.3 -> 4.469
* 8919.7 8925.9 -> 4.678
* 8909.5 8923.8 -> 4.501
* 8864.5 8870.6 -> 4.608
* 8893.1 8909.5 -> 4.022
